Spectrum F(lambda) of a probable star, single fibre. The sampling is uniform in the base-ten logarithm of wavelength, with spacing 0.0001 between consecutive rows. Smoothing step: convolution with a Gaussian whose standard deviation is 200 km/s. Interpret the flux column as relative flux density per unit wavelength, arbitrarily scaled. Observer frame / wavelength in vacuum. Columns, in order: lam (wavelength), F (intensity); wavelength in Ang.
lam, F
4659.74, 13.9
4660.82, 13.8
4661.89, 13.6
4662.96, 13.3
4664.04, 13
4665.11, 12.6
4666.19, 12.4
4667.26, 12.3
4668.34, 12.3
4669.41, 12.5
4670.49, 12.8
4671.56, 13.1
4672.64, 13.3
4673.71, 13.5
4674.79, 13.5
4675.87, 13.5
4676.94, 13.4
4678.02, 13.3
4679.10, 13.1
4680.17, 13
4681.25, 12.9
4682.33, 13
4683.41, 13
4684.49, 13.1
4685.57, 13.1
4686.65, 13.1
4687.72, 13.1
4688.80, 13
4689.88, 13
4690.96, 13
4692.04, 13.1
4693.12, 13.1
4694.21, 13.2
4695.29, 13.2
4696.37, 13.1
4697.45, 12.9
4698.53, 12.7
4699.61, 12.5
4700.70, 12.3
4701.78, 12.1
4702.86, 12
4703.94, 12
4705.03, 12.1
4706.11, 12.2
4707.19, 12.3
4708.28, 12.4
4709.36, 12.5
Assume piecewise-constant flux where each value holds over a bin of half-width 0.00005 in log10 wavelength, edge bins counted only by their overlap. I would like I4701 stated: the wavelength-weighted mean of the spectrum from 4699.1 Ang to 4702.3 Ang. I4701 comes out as 12.3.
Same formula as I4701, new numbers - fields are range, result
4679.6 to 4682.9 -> 13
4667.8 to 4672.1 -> 12.7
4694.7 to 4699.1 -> 13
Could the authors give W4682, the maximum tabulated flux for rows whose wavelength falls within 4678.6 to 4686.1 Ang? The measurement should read 13.1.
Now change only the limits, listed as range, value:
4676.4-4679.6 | 13.4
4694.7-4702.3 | 13.2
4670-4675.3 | 13.5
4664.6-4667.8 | 12.6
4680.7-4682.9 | 13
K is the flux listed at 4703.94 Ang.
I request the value 12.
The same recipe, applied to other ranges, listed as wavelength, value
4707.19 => 12.3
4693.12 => 13.1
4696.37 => 13.1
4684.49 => 13.1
